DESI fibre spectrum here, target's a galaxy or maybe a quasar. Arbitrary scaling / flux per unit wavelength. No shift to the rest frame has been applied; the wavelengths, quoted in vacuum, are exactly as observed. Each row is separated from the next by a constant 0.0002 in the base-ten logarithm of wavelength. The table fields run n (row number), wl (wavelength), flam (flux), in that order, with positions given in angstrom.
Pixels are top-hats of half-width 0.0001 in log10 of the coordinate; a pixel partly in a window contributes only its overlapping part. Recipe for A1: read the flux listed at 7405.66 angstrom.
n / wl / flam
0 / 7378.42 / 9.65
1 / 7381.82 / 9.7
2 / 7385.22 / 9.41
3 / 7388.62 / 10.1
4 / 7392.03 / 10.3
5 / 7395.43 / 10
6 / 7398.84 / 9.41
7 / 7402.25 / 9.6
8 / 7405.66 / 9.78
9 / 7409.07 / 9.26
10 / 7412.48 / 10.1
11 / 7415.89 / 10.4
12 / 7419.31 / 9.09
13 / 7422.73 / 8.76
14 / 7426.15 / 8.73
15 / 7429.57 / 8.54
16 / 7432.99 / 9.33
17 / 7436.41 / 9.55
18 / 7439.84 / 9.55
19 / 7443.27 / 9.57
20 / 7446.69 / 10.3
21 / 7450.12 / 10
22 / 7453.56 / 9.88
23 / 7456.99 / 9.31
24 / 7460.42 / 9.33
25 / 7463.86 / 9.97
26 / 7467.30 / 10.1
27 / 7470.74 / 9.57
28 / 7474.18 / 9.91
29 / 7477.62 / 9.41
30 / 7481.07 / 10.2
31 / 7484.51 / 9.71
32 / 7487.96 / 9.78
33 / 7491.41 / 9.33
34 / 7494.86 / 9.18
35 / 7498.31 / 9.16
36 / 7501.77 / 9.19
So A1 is 9.78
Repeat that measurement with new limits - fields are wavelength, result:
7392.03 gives 10.3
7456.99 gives 9.31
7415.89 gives 10.4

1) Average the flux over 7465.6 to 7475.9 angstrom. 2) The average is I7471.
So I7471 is 9.86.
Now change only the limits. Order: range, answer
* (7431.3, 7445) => 9.5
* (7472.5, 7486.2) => 9.81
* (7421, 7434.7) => 8.84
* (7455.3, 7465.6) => 9.54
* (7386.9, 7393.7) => 10.2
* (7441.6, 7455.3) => 9.94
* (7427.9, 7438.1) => 9.15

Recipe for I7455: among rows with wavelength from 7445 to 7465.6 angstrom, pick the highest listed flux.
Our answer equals 10.3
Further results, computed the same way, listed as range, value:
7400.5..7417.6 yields 10.4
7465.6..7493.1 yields 10.2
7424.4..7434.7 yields 9.33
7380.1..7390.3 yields 10.1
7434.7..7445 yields 9.57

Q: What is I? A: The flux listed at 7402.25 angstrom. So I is 9.6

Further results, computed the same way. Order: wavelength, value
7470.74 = 9.57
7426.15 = 8.73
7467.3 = 10.1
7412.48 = 10.1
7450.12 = 10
